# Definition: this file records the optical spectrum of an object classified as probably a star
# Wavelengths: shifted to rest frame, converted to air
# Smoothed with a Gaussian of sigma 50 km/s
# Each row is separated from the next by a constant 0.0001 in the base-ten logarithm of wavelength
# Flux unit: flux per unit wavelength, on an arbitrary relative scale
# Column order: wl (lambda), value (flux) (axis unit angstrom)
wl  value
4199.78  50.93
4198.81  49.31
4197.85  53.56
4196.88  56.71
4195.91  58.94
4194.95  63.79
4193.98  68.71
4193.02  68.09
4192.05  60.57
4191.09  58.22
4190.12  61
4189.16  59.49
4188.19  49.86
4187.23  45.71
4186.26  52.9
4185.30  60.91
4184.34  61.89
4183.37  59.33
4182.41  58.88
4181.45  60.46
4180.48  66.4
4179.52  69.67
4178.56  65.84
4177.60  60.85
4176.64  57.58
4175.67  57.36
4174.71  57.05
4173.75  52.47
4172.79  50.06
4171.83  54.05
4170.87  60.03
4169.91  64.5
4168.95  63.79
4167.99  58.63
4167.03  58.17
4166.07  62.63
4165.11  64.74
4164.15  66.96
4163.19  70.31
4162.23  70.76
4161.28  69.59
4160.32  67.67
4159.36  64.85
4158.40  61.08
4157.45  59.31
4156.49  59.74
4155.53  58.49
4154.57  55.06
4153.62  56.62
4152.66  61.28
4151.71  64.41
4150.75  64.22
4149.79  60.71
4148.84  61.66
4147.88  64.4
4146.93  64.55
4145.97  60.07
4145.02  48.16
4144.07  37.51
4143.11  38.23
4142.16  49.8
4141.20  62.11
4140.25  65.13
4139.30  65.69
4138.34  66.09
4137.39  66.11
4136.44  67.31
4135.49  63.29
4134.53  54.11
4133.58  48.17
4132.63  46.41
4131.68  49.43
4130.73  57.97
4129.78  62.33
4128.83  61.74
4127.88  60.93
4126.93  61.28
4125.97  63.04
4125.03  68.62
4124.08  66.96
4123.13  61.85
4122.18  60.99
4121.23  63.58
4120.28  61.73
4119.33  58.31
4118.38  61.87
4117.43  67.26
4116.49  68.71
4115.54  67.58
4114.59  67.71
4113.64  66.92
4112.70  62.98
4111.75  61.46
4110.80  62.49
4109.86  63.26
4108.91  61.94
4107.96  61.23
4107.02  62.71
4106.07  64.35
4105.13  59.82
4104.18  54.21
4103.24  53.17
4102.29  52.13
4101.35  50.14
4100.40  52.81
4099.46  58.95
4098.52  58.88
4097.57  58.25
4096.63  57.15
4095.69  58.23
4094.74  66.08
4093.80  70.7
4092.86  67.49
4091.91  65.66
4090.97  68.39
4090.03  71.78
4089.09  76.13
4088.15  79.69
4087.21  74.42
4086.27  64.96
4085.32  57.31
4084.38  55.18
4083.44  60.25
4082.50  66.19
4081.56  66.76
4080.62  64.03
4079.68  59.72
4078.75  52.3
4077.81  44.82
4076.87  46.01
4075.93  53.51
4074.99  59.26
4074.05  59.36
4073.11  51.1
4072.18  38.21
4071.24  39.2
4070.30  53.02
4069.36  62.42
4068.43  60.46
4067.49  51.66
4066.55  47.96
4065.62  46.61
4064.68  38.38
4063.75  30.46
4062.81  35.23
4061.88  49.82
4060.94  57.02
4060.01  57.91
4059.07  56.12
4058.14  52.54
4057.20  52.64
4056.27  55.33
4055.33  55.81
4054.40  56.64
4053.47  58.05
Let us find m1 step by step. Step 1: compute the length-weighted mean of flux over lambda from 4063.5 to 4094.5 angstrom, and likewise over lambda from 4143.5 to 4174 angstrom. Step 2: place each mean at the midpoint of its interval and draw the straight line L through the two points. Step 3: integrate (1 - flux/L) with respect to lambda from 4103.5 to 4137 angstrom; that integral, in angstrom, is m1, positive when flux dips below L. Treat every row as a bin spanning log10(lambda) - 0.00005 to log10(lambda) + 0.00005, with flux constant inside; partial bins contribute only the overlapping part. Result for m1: -1.2 angstrom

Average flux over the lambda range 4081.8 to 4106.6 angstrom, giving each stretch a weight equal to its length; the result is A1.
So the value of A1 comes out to 62.4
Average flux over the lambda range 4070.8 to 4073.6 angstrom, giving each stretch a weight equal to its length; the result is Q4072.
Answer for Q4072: 43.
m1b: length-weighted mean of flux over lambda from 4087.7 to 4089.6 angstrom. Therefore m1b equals 77.9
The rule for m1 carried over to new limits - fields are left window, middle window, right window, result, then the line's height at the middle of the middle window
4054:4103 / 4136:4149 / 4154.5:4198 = 0.23 angstrom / 59.3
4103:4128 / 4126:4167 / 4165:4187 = 0.78 angstrom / 61.2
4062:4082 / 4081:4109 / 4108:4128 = -2.75 angstrom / 57.1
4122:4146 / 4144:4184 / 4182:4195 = -1.56 angstrom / 58.7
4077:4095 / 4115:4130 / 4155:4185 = -0.07 angstrom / 63.3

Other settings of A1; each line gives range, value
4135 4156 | 59.1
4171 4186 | 59.5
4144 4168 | 61.7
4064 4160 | 59.4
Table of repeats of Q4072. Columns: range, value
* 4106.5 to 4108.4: 62.1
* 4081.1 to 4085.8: 61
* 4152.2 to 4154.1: 59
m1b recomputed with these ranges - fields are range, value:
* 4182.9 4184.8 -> 60.4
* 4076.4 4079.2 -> 47.6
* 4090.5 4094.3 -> 68.1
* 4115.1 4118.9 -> 66.3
